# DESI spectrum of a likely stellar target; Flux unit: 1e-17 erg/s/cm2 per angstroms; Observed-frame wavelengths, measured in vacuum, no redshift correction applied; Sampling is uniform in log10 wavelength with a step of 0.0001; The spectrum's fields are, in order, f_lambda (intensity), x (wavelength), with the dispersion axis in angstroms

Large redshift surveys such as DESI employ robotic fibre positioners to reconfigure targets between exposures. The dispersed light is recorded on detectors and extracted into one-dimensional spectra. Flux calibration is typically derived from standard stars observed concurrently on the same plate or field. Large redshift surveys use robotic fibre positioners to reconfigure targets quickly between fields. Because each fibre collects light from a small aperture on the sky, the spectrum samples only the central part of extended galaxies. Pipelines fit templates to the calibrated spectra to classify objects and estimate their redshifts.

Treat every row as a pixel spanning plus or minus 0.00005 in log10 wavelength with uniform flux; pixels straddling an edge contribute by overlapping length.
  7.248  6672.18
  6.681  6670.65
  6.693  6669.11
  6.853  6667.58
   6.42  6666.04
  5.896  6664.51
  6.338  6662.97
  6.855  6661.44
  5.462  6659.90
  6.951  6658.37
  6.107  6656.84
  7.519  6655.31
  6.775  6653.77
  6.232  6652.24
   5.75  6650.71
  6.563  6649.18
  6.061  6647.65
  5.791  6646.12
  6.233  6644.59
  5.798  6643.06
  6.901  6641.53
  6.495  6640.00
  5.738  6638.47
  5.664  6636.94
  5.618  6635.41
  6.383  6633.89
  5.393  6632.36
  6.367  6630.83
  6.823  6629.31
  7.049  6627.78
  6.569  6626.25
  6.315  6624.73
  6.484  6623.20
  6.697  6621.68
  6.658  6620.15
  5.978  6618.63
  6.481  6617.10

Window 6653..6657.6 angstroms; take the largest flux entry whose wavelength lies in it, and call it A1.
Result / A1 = 7.519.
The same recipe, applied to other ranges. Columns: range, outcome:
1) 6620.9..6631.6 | 7.049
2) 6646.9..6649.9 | 6.563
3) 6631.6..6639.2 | 6.383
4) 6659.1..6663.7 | 6.855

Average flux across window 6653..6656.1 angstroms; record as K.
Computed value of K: 7.13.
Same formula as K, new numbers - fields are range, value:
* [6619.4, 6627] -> 6.54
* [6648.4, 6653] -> 6.19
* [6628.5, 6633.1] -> 6.21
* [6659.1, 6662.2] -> 6.16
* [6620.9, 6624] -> 6.58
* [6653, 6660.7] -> 6.56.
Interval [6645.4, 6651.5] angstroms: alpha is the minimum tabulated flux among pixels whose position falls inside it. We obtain 5.75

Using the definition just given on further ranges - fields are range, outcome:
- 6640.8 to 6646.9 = 5.791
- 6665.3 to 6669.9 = 6.42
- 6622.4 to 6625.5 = 6.315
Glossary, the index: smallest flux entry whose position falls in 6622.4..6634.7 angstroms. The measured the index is 5.393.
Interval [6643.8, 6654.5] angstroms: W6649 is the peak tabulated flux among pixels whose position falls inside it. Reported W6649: 6.775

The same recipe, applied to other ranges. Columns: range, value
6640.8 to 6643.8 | 6.901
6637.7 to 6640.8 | 6.495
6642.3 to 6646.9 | 6.233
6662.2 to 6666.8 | 6.42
